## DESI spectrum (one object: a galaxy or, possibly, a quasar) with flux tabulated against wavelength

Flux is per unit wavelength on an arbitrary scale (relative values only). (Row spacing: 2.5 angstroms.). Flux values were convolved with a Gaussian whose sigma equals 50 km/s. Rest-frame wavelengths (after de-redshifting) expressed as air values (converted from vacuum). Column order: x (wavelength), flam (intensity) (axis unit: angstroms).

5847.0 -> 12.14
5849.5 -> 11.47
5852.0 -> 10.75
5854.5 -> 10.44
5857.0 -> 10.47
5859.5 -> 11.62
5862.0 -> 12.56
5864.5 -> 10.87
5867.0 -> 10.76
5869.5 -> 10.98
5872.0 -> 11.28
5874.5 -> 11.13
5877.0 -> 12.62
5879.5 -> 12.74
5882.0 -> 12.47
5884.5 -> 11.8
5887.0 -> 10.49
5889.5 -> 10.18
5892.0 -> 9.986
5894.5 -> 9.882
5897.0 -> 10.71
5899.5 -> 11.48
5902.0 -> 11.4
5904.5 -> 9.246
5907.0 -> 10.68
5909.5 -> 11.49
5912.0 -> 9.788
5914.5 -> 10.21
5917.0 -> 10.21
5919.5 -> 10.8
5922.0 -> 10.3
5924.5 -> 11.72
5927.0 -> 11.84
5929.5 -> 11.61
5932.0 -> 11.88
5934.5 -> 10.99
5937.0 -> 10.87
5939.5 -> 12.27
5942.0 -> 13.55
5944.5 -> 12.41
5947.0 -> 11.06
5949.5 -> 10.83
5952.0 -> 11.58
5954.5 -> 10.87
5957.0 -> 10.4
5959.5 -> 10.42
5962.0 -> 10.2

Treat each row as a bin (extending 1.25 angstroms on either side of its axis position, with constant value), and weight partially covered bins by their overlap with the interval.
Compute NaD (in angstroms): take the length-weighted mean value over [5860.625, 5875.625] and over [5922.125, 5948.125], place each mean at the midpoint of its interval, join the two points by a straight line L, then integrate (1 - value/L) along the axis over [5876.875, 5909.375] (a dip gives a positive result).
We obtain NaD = 1.23 angstroms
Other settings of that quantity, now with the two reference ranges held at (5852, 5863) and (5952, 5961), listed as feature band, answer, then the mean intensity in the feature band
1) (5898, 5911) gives 0.1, 10.8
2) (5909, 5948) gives -1.7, 11.3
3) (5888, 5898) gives 0.7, 10.2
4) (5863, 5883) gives -0.9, 11.6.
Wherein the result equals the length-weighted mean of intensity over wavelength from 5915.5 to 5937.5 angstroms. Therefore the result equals 11.1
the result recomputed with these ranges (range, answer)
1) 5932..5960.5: 11.4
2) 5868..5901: 11.2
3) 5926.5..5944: 11.9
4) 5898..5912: 10.8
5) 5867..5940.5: 11.1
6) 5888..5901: 10.5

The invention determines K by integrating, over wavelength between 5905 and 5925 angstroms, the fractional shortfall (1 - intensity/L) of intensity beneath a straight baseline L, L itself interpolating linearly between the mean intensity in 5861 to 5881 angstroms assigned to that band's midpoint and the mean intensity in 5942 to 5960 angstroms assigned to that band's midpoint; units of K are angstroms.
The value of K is 1.5 angstroms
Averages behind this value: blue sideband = 11.6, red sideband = 11.3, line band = 10.6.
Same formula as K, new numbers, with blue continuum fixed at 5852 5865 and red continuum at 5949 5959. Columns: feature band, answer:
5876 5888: -1.0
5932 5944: -1.1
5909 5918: 0.5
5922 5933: -0.6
